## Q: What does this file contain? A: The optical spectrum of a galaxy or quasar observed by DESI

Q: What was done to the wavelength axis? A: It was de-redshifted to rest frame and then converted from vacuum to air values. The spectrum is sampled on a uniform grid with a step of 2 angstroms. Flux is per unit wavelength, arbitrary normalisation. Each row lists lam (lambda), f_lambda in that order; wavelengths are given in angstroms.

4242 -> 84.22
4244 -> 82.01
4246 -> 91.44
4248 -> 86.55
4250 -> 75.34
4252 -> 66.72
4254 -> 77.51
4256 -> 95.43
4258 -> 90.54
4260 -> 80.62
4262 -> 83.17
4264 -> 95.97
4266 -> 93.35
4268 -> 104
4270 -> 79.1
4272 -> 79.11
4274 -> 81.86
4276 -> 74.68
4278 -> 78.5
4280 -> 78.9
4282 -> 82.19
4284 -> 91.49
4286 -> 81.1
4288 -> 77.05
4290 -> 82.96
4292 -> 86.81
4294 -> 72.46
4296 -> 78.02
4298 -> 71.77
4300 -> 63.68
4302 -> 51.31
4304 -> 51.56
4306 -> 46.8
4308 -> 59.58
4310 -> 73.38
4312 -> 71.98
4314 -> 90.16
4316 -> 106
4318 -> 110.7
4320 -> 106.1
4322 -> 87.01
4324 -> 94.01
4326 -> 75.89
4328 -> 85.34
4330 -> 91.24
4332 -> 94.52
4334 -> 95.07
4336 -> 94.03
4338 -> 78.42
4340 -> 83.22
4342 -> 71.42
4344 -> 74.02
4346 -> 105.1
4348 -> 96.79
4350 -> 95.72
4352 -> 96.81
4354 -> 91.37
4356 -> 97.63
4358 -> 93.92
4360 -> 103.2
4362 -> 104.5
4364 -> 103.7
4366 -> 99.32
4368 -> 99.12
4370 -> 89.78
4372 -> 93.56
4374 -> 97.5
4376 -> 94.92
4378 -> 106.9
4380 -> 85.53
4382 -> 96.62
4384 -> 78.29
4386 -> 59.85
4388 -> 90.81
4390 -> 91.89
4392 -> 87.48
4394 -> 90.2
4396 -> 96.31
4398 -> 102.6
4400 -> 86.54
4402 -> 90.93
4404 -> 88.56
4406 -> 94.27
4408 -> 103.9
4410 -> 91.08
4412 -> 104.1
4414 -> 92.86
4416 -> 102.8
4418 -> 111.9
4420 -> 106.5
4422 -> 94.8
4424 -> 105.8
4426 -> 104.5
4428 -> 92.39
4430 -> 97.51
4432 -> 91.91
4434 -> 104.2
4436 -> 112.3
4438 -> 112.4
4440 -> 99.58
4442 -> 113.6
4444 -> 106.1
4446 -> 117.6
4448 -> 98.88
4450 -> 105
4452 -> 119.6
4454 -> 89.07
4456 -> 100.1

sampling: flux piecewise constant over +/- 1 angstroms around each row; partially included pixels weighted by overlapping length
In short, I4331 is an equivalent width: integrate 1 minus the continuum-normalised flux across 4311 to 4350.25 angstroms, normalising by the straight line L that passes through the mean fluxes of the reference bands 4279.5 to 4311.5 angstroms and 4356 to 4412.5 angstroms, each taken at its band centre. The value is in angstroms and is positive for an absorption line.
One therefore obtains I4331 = -4.9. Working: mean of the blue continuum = 71.7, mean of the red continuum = 93.7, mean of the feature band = 90.2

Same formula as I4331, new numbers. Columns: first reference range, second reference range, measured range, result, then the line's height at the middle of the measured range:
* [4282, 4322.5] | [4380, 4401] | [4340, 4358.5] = -1.7 angstroms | 83.3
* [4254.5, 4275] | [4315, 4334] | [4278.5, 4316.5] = 7.2 angstroms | 91.6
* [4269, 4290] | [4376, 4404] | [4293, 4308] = 3.7 angstroms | 82.3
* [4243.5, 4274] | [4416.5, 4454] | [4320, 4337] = 0.4 angstroms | 93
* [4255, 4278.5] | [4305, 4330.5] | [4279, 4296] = 0.8 angstroms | 85.6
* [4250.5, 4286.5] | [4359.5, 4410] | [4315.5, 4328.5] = -1.0 angstroms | 88.3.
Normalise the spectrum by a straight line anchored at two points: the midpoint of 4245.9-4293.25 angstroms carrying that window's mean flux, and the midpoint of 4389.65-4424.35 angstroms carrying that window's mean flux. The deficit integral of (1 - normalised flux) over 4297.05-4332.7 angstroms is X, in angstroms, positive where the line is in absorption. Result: 3.5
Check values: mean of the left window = 83.7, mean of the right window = 96.7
